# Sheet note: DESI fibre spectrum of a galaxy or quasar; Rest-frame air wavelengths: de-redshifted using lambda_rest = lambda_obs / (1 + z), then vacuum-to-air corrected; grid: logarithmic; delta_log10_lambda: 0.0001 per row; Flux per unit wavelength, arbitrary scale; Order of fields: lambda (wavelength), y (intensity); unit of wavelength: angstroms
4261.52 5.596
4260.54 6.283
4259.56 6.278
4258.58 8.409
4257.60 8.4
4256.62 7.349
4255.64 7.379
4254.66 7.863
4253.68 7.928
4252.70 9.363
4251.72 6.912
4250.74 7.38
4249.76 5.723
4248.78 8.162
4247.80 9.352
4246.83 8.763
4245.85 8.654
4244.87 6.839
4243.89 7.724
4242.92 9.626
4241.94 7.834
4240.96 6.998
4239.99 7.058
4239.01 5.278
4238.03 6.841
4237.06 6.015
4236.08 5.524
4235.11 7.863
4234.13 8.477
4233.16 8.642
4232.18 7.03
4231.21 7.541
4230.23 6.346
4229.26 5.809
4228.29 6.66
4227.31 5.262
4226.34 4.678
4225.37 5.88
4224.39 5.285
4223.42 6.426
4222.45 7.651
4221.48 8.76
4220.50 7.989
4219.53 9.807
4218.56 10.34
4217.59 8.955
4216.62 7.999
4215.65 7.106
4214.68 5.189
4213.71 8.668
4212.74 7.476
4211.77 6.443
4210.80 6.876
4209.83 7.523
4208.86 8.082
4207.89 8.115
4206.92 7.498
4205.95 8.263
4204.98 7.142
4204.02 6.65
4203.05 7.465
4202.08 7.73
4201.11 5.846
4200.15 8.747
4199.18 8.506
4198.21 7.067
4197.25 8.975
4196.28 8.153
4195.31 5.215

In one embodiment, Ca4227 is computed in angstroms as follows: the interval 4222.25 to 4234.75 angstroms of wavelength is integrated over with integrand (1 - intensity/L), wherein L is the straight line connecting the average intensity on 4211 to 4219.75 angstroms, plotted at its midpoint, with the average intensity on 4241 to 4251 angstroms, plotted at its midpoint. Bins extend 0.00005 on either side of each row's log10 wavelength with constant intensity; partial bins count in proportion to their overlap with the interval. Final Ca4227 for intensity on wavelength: 2.14 angstroms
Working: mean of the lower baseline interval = 7.91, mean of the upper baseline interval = 7.97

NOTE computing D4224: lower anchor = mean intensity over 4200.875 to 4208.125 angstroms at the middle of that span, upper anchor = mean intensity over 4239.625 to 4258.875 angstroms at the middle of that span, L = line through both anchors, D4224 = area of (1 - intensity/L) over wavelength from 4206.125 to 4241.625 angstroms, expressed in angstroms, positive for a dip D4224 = 1.9 angstroms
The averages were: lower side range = 7.36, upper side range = 7.89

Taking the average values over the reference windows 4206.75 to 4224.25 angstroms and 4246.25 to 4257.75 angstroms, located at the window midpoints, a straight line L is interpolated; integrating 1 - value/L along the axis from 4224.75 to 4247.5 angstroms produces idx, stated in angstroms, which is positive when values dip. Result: 2.3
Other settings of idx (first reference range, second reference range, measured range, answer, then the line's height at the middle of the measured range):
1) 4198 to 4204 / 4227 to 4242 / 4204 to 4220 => -1.2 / 7.28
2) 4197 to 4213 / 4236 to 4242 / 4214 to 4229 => -0.3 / 7.02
